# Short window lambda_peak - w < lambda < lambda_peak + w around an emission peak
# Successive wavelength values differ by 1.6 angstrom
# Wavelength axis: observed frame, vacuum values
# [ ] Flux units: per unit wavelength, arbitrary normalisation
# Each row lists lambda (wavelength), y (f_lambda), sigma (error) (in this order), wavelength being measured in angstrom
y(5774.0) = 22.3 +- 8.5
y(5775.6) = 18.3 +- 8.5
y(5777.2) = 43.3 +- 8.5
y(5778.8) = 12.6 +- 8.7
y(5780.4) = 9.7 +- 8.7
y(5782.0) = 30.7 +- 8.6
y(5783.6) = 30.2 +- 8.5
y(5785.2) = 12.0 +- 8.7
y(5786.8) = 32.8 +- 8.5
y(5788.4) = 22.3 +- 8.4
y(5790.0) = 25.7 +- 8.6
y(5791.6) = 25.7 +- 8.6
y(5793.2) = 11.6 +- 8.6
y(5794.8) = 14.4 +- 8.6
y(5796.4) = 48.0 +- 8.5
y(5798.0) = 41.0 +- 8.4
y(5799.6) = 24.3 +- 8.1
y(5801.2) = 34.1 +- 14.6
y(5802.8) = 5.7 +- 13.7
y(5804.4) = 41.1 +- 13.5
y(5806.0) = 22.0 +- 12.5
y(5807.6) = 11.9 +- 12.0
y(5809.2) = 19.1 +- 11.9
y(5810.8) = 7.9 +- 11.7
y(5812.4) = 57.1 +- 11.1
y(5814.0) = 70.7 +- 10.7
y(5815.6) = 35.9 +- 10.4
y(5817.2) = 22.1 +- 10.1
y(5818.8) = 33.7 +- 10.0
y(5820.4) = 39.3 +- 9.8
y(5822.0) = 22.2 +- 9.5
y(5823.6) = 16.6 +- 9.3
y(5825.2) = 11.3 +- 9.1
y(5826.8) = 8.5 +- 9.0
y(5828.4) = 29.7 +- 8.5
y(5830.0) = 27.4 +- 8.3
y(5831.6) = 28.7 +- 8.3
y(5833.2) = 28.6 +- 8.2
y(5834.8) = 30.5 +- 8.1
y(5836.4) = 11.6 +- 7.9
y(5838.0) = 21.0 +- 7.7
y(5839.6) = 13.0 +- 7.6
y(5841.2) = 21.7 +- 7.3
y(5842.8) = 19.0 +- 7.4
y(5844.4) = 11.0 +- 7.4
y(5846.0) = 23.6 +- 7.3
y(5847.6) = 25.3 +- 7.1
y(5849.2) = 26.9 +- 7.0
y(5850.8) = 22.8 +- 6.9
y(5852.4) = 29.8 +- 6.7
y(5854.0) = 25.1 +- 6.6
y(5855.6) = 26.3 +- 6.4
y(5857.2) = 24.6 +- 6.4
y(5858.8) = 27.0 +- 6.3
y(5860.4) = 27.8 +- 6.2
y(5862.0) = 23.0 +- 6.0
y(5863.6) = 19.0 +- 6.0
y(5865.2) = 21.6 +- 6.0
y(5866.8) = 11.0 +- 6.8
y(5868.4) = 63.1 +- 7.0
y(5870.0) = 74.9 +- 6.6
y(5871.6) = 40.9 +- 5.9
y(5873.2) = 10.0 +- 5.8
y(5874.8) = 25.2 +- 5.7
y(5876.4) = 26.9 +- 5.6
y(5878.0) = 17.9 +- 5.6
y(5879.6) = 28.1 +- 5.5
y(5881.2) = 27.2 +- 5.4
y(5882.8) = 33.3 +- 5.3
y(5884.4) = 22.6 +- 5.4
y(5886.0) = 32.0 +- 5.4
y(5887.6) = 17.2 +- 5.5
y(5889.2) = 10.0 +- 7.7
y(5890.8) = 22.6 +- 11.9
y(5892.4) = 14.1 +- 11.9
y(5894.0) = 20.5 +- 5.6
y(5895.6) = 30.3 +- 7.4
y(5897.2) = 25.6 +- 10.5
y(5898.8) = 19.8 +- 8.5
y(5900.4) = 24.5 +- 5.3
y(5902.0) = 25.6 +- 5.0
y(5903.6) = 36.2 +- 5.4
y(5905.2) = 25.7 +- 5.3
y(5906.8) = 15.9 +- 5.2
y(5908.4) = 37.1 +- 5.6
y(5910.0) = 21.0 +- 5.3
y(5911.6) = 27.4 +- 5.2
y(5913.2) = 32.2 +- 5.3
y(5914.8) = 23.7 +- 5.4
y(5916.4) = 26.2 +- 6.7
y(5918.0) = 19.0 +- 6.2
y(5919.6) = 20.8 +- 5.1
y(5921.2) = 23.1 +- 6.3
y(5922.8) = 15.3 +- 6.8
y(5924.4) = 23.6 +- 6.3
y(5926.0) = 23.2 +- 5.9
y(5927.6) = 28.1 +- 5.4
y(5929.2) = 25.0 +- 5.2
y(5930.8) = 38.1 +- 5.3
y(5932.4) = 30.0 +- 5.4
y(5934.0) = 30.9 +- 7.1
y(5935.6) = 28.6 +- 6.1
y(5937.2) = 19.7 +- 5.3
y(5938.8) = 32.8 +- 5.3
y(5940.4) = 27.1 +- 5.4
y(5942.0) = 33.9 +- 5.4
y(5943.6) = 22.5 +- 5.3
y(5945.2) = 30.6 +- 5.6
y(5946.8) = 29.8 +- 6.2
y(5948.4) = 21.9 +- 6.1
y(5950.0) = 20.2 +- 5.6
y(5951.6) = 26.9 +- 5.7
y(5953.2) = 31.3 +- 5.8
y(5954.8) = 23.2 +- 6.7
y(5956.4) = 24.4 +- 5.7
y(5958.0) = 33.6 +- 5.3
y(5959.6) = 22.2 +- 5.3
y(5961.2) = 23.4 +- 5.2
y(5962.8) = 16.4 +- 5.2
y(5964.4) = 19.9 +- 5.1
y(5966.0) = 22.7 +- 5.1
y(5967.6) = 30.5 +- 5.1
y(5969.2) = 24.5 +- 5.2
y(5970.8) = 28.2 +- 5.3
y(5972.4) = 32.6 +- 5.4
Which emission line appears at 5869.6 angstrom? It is [O III]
